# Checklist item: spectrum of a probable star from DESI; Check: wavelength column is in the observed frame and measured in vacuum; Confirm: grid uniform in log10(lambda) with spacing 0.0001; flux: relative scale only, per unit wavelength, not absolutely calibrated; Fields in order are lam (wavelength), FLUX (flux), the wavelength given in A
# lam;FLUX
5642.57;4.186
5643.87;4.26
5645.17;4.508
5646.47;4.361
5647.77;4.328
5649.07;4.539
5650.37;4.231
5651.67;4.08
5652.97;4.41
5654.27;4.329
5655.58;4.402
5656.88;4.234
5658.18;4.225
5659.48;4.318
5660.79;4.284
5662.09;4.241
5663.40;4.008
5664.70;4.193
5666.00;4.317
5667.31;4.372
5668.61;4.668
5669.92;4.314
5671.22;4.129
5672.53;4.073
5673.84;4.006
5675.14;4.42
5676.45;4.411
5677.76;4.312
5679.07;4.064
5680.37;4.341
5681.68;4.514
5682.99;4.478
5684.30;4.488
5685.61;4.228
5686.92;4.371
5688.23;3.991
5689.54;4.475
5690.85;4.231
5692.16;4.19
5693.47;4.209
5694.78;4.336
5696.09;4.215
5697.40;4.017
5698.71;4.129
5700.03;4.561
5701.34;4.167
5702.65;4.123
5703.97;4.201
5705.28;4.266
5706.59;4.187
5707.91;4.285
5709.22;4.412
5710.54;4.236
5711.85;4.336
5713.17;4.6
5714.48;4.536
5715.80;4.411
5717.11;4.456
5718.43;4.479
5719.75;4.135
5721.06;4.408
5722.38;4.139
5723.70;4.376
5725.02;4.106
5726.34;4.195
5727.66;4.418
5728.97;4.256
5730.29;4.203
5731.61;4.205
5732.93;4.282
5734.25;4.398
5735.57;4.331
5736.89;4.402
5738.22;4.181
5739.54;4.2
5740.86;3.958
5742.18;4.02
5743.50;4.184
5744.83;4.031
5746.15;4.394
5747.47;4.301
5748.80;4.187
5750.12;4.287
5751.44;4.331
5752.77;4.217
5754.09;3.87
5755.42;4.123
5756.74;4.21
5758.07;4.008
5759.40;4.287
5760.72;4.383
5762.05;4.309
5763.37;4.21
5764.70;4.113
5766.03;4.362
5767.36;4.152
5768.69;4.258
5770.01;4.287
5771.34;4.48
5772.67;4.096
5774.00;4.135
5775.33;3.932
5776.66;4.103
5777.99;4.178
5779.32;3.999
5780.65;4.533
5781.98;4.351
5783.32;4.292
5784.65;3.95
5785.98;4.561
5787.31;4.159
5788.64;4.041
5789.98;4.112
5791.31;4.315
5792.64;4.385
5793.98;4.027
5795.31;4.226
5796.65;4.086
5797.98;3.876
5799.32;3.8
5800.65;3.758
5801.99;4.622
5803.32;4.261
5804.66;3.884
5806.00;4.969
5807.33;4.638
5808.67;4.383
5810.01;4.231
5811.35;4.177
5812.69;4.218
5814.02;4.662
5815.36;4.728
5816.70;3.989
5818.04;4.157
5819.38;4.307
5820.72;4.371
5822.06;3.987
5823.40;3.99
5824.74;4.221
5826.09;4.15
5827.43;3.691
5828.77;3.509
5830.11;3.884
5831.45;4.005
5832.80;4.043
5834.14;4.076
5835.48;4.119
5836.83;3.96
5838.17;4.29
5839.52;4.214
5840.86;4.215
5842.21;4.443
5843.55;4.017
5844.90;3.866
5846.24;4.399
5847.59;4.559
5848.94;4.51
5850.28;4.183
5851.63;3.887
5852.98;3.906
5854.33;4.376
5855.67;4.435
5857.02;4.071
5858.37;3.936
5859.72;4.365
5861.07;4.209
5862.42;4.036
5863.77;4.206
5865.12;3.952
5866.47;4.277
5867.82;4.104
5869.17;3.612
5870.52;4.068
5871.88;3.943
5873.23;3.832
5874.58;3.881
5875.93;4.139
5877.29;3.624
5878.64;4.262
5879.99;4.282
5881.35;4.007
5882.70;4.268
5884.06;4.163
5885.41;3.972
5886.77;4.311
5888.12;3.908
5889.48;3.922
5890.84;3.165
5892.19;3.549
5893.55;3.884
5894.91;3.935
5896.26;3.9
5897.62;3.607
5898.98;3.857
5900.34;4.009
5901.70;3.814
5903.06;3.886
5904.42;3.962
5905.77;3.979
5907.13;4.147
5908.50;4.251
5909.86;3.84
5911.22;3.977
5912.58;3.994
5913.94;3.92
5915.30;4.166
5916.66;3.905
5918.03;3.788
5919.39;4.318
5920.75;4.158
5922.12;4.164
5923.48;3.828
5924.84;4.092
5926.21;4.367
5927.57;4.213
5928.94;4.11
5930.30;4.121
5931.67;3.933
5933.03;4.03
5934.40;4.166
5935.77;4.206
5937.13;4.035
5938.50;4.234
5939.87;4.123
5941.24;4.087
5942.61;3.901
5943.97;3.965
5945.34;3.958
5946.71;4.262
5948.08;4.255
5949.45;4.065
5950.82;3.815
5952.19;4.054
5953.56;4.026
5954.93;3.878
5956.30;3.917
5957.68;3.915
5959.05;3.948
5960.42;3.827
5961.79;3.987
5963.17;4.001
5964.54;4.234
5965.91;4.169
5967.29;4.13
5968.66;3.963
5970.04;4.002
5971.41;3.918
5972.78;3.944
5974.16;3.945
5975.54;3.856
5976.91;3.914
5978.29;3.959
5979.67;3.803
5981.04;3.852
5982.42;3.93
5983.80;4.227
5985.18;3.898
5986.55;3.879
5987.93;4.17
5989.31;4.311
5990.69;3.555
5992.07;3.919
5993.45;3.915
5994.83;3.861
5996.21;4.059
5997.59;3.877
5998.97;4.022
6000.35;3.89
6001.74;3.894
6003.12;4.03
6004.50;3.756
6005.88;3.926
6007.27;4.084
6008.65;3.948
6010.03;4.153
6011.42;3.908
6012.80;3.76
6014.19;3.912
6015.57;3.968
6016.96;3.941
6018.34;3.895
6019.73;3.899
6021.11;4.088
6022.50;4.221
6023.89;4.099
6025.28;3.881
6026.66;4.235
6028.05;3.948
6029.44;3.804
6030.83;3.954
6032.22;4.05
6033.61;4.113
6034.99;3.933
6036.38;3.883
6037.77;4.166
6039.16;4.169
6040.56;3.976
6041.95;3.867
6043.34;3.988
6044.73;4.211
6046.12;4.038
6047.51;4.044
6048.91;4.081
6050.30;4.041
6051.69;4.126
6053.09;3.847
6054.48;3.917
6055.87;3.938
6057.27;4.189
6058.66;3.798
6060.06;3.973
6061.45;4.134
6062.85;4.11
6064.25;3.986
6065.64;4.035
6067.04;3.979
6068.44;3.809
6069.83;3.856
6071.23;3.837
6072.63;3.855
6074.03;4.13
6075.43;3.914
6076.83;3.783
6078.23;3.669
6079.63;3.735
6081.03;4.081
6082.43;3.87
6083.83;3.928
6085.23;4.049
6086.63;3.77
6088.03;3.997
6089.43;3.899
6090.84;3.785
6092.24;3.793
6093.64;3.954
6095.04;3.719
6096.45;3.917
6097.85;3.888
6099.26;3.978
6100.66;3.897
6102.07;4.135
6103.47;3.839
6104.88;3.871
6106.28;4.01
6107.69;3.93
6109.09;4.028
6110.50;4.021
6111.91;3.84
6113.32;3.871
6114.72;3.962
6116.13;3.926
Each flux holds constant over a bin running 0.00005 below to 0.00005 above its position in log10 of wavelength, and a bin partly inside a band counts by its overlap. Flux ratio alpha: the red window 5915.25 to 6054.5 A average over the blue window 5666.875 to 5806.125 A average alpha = 0.94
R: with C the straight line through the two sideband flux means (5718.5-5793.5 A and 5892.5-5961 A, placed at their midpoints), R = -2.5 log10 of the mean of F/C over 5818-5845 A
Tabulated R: 0.01 mag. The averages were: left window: 4.22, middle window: 4.07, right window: 4.01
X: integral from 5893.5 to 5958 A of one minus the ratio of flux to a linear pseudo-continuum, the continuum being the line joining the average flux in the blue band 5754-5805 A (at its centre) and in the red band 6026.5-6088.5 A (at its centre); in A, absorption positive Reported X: 0.7 A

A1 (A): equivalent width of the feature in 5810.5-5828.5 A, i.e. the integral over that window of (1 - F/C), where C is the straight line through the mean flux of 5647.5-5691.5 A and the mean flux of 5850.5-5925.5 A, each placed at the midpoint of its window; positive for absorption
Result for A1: -0.4 A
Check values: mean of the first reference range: 4.29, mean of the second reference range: 4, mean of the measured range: 4.19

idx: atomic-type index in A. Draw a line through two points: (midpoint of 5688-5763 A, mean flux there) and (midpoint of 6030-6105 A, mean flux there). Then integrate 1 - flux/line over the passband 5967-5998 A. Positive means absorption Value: 0.60 A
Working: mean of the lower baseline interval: 4.25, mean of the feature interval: 3.95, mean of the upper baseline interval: 3.95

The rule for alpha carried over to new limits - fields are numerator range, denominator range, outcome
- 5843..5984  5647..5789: 0.95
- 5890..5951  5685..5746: 0.94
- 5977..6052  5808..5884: 0.96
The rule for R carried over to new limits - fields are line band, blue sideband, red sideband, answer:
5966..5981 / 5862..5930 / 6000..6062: 0.01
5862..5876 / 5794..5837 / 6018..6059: 0.03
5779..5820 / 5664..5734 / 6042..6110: -0.01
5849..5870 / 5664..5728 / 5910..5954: 0.01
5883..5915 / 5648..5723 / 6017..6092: 0.05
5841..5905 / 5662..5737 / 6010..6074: 0.03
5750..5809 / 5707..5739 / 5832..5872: 0.01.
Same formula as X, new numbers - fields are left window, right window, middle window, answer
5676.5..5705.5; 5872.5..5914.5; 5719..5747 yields -0.2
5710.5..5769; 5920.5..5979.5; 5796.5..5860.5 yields -0.2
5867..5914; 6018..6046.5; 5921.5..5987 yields -0.7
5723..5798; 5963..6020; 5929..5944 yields -0.2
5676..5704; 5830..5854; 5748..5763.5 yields 0.1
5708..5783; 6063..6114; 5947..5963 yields 0.2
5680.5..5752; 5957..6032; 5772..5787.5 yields 0.1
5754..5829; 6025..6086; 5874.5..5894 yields 0.8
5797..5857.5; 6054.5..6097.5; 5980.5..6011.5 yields 0.3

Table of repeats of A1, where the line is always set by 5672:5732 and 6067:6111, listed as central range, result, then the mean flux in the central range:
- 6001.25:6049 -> -0.34 A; 3.99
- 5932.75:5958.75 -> 0.00 A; 4.04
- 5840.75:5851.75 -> -0.28 A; 4.25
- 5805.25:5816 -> -0.81 A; 4.5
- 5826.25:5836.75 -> 0.61 A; 3.92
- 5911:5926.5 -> 0.08 A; 4.05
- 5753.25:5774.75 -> 0.11 A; 4.2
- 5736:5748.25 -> 0.17 A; 4.19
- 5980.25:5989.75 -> -0.05 A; 4.03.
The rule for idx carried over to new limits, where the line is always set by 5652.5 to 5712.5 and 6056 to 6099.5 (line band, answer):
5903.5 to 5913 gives 0.12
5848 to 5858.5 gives -0.16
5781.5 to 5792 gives -0.10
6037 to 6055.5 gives -0.42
